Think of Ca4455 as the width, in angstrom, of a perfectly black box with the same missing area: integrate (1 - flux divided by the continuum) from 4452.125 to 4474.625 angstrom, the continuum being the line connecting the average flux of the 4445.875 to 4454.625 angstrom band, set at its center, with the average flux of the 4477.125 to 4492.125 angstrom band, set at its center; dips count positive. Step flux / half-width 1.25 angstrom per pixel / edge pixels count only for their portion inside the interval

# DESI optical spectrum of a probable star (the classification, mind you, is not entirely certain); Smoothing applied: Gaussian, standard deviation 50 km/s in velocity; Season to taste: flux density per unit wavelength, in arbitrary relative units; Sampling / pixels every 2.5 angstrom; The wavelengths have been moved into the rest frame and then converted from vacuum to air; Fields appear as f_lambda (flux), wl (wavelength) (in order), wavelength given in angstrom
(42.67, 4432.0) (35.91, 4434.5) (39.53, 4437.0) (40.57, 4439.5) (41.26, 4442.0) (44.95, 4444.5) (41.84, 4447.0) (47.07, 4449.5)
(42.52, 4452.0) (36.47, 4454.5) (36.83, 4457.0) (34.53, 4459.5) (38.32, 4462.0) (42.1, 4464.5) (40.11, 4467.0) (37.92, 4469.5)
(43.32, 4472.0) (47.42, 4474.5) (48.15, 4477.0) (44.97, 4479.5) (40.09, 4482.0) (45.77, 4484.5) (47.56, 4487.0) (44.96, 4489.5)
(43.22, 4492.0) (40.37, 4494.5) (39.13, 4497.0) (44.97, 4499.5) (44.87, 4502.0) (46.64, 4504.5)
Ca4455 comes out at 2.1 angstrom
